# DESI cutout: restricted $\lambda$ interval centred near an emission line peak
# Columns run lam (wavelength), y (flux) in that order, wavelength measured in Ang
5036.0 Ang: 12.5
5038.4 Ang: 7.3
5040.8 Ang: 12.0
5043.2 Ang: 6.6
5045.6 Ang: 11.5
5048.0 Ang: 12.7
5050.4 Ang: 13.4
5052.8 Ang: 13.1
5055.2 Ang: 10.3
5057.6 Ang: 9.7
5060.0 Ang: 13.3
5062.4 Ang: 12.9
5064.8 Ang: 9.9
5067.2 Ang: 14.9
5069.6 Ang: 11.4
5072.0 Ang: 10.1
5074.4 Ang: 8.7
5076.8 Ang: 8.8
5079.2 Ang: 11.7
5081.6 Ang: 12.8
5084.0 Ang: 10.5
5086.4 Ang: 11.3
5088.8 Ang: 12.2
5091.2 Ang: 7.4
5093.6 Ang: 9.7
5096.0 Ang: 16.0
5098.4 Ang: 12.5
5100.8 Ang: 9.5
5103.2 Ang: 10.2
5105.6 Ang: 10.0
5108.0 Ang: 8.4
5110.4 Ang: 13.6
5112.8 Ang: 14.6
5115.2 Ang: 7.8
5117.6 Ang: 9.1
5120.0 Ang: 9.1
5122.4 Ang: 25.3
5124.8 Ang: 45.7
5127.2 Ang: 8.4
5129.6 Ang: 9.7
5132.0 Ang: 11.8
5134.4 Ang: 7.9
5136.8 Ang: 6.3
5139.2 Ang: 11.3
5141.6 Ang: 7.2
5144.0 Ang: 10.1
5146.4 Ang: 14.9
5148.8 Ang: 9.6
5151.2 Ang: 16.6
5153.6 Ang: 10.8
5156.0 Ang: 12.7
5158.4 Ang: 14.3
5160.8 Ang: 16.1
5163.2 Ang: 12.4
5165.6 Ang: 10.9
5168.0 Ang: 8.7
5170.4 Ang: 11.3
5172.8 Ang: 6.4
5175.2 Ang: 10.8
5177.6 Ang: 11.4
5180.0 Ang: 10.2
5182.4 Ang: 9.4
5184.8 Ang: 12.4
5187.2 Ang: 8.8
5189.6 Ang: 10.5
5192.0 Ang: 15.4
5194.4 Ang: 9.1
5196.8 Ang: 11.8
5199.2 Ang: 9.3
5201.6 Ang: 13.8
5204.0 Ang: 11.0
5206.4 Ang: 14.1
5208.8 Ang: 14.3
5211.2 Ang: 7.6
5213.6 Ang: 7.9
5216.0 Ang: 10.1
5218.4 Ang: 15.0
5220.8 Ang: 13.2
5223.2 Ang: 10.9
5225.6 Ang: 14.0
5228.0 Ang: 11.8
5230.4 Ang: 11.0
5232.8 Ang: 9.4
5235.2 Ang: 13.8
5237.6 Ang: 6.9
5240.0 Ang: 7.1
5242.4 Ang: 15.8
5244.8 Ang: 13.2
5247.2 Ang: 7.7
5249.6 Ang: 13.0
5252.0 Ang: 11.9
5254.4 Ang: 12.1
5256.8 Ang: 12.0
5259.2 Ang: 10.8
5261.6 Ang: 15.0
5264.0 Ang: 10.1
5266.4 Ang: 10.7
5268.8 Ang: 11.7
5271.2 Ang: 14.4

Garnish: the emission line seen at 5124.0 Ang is Hgamma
